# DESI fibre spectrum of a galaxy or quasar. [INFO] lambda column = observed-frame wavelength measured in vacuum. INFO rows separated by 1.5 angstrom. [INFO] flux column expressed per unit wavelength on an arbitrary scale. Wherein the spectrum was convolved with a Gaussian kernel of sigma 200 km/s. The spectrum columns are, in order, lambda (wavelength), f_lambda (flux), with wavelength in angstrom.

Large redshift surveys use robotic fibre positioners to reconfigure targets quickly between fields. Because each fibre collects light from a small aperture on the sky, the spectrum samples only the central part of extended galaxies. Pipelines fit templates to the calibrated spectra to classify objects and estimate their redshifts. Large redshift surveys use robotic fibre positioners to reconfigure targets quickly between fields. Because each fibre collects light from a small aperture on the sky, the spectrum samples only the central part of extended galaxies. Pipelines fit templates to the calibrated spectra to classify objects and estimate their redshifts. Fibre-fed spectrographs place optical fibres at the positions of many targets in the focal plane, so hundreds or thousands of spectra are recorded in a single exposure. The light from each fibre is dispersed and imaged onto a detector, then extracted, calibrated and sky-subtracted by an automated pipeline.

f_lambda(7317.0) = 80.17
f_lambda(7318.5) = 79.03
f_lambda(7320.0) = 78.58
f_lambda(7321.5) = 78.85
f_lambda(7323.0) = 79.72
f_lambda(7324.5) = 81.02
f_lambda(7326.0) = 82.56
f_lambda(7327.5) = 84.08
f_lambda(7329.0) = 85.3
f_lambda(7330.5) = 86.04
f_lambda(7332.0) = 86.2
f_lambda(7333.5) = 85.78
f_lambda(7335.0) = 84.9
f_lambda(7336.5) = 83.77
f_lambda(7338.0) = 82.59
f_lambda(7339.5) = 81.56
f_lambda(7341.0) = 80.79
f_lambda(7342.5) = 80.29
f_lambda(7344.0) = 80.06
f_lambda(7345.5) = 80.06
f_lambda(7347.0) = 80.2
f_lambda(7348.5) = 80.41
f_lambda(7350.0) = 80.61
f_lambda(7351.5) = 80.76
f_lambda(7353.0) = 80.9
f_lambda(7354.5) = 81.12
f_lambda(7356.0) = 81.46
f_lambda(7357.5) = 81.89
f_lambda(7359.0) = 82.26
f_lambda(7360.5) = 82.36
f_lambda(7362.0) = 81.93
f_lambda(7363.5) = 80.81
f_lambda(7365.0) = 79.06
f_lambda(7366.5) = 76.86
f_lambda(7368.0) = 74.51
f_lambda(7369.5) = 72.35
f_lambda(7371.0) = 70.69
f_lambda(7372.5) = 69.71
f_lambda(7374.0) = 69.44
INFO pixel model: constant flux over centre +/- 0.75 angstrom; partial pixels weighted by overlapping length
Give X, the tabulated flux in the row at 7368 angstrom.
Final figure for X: 74.51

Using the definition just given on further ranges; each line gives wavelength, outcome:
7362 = 81.93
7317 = 80.17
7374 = 69.44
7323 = 79.72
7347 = 80.2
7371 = 70.69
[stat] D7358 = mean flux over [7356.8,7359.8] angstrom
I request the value 82.1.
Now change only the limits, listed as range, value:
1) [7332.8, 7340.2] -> 83.7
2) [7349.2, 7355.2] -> 80.8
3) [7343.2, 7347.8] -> 80.1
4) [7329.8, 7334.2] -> 86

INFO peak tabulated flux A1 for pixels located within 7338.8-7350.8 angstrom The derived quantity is 81.56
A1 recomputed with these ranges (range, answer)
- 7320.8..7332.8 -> 86.2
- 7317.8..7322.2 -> 79.03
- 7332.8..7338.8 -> 85.78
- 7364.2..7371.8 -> 79.06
